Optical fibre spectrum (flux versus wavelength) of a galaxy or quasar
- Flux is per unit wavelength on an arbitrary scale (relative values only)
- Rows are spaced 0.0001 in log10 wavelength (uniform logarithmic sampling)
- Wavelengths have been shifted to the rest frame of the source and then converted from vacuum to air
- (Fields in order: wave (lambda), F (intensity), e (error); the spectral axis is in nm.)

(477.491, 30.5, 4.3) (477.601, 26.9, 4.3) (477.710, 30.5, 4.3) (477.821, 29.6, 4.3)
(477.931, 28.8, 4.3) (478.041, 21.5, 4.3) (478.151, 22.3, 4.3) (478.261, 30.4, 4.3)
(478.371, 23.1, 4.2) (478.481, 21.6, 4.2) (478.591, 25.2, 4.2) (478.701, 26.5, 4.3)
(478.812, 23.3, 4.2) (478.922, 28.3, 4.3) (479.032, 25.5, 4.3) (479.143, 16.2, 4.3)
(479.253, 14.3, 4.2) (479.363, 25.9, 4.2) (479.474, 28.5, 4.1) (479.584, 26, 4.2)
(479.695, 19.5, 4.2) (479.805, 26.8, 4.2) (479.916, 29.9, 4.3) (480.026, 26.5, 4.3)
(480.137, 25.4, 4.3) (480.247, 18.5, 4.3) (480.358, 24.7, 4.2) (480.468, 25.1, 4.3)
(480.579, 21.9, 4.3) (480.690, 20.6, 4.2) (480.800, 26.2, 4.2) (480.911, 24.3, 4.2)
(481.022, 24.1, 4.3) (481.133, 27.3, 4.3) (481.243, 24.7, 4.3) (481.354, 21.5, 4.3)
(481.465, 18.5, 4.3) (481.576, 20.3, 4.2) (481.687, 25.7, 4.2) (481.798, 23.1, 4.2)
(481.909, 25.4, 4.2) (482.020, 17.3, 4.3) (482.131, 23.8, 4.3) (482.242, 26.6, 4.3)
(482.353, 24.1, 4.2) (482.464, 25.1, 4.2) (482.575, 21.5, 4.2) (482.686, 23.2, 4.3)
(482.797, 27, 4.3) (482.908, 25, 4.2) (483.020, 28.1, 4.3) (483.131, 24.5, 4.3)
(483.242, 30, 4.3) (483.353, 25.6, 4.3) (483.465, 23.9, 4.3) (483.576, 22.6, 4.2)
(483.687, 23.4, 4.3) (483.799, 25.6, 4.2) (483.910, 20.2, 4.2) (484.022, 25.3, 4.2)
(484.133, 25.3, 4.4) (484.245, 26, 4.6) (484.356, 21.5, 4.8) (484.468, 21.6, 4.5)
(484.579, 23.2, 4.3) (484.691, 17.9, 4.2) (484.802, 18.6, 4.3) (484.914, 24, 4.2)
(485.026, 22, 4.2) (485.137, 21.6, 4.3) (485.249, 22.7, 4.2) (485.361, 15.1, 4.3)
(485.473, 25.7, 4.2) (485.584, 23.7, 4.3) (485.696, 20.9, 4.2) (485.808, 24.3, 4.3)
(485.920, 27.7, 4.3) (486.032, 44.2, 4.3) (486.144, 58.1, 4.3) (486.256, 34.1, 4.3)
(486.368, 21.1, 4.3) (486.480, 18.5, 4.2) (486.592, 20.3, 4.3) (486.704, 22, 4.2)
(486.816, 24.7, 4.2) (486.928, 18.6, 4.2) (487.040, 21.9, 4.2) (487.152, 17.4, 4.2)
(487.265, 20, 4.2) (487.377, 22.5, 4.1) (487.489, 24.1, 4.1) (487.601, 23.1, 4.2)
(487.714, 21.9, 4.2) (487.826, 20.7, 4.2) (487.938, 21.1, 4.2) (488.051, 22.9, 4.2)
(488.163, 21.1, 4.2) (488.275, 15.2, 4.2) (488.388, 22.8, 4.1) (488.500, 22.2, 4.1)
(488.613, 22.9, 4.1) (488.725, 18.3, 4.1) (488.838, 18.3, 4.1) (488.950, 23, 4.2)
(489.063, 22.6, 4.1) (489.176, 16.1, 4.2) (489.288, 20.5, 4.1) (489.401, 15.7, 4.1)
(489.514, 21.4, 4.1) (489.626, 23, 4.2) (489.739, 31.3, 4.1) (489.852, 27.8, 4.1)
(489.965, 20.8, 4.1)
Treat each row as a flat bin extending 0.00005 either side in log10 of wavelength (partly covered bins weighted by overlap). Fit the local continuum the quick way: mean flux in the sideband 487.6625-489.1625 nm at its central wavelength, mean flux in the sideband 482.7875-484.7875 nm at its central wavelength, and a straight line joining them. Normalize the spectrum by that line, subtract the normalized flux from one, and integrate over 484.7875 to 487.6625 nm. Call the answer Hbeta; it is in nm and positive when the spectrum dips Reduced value -0.28 nm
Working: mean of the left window 24.1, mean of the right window 20.9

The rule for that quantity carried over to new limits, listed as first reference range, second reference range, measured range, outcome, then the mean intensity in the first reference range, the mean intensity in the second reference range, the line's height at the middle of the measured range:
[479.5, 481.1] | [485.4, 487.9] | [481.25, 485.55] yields 0.26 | 24.4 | 25.1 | 24.7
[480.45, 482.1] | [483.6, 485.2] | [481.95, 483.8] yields -0.14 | 23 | 22.6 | 22.8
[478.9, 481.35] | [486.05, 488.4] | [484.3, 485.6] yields 0.13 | 24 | 23.8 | 23.8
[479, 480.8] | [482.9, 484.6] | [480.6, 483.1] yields 0.03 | 23.5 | 24.5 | 24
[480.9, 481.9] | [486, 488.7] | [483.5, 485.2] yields 0.07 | 23.3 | 24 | 23.6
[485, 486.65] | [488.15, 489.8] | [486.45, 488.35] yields 0.23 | 26.8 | 21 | 23.9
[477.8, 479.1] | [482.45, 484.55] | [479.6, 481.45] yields 0.06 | 25.3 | 24.5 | 25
